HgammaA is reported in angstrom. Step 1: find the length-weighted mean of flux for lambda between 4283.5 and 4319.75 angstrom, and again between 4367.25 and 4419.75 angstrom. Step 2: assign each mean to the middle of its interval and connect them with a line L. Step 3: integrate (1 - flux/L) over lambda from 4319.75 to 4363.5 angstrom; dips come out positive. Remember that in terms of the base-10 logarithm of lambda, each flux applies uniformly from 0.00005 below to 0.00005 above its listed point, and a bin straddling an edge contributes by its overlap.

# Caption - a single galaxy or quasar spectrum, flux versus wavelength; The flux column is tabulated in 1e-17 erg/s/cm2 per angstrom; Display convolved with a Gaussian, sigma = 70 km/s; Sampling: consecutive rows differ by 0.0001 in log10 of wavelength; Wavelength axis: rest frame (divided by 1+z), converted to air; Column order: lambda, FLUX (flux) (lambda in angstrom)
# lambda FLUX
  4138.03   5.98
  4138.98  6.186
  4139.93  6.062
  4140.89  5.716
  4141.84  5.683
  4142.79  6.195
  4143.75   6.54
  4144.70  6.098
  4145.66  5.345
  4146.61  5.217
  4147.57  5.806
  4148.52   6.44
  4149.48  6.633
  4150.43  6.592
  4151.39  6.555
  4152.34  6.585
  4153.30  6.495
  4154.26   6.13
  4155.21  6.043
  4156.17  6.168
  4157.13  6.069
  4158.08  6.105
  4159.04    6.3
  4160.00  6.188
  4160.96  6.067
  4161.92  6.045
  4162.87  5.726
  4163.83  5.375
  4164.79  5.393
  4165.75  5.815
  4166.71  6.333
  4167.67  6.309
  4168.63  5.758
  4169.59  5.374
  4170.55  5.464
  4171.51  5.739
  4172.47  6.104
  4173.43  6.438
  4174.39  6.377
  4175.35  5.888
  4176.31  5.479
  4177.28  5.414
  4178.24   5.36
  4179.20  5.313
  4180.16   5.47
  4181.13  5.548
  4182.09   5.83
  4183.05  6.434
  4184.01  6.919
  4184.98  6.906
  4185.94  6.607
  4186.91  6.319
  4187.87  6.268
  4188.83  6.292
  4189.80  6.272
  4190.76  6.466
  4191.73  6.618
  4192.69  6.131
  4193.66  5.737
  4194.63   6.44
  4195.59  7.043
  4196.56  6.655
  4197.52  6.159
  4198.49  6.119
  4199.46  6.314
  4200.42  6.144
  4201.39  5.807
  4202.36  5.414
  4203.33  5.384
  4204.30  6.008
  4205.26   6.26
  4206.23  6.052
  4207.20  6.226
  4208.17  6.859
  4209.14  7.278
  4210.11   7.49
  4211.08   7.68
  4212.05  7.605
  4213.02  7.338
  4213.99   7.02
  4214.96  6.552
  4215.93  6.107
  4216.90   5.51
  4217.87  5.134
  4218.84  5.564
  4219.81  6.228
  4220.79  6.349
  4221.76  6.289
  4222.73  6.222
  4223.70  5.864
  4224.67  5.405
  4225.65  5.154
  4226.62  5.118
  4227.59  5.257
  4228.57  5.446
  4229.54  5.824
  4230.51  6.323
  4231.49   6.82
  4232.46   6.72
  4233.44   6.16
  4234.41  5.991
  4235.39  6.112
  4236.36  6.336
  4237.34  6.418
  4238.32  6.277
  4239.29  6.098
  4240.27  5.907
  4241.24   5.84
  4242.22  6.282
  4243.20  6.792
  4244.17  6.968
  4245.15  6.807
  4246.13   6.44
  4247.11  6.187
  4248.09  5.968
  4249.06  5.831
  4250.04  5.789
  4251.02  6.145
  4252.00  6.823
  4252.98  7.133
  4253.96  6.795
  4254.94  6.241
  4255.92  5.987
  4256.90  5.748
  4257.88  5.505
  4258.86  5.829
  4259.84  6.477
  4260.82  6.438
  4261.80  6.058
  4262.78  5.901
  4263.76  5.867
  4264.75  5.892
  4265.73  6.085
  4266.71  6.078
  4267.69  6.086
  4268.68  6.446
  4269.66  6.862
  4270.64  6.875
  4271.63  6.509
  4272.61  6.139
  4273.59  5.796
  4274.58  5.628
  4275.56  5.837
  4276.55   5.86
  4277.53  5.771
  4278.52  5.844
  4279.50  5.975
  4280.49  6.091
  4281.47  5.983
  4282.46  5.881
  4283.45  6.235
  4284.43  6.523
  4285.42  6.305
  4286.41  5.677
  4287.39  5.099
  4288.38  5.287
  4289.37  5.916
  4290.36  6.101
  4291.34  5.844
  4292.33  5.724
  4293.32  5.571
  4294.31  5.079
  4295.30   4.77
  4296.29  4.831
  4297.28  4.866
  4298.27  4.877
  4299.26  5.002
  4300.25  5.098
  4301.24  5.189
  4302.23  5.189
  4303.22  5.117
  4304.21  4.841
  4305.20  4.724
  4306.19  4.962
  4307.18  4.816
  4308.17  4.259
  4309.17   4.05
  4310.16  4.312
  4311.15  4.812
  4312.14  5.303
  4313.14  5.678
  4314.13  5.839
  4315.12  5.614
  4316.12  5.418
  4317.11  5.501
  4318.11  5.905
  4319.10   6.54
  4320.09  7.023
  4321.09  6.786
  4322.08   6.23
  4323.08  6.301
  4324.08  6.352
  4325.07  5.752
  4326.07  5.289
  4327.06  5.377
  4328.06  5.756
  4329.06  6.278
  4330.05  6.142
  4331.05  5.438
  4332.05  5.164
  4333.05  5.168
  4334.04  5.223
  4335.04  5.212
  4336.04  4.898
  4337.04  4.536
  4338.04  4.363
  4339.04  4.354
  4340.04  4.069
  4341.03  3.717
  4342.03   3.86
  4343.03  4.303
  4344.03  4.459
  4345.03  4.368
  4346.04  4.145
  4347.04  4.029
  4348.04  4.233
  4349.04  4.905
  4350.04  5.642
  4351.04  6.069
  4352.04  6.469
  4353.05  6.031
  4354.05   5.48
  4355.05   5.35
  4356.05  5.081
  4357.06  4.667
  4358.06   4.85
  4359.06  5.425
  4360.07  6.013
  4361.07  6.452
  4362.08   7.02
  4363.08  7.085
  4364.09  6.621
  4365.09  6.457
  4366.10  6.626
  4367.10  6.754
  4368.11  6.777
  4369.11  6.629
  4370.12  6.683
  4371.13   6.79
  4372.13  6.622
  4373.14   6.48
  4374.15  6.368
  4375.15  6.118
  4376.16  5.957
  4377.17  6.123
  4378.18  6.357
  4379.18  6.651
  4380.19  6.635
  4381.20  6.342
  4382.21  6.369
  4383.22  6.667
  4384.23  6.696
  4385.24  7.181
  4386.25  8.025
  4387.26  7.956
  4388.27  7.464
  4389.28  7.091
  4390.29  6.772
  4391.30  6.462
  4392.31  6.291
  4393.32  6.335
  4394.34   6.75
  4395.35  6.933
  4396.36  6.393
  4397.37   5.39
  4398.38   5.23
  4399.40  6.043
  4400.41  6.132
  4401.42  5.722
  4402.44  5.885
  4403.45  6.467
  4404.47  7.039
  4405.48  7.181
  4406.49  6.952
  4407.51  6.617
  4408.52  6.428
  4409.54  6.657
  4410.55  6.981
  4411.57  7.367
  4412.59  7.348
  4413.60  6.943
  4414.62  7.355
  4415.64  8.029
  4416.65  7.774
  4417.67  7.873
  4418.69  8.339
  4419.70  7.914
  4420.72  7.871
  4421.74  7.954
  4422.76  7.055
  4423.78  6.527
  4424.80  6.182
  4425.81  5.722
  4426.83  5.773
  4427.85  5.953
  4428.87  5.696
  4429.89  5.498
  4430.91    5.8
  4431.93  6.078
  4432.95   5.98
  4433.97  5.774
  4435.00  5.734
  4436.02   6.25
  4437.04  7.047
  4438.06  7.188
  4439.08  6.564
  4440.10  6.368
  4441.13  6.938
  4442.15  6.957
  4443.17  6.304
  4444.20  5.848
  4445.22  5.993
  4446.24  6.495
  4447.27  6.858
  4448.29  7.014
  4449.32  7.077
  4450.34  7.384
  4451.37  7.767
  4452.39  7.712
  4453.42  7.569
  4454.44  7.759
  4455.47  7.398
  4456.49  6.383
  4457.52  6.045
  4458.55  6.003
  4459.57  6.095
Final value 4.4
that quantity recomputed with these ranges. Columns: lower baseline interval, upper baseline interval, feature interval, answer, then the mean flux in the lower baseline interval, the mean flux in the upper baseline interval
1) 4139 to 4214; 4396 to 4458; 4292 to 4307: 3.2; 6.17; 6.7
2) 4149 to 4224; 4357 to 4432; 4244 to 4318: 7.5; 6.19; 6.62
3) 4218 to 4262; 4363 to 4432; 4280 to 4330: 6.5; 6.13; 6.69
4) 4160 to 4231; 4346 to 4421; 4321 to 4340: 2.8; 6.1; 6.48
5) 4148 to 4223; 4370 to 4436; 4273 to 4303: 3.8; 6.19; 6.64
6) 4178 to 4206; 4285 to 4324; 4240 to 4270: -2.6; 6.15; 5.4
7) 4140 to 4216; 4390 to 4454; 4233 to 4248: 0.0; 6.18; 6.68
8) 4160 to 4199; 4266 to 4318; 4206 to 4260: -4.1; 6.05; 5.54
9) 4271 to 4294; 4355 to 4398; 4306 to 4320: 1.9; 5.89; 6.47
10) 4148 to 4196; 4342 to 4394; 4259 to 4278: -0.1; 6.11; 6.11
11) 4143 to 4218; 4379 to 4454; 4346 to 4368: 2.8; 6.18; 6.73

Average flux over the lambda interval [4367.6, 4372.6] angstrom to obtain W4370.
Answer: 6.7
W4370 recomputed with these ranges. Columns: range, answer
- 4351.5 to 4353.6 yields 6.22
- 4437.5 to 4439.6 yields 6.9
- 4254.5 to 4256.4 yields 6.11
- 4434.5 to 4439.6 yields 6.57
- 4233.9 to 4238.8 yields 6.22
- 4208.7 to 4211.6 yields 7.48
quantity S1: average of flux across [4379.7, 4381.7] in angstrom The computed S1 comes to 6.48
